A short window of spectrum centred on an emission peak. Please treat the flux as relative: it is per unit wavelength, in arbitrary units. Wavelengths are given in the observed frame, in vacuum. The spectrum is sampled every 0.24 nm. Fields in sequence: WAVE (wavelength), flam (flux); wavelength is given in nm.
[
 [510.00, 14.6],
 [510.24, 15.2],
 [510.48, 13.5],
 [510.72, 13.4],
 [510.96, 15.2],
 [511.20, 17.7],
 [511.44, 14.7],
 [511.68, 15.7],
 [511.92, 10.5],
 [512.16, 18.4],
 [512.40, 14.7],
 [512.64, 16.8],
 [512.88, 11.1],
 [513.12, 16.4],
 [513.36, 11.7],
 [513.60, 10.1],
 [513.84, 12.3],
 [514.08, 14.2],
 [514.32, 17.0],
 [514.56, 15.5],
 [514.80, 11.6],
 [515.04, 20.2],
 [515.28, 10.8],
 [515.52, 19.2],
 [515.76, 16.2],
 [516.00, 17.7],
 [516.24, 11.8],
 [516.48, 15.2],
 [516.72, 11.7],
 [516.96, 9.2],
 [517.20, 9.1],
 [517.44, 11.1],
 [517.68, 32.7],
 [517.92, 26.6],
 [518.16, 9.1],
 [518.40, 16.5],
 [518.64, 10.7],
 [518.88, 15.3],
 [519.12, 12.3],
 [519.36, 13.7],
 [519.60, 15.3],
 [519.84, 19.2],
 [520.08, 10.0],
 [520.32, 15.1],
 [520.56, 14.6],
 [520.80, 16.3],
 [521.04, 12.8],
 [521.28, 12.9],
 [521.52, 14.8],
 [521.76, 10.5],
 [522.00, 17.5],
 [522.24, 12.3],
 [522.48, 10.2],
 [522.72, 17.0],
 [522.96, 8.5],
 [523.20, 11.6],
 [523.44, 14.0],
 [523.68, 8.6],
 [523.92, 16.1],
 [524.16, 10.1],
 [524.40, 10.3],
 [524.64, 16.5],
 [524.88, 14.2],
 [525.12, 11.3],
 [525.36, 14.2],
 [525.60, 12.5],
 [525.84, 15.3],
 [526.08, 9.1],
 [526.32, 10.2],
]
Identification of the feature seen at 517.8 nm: H-gamma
